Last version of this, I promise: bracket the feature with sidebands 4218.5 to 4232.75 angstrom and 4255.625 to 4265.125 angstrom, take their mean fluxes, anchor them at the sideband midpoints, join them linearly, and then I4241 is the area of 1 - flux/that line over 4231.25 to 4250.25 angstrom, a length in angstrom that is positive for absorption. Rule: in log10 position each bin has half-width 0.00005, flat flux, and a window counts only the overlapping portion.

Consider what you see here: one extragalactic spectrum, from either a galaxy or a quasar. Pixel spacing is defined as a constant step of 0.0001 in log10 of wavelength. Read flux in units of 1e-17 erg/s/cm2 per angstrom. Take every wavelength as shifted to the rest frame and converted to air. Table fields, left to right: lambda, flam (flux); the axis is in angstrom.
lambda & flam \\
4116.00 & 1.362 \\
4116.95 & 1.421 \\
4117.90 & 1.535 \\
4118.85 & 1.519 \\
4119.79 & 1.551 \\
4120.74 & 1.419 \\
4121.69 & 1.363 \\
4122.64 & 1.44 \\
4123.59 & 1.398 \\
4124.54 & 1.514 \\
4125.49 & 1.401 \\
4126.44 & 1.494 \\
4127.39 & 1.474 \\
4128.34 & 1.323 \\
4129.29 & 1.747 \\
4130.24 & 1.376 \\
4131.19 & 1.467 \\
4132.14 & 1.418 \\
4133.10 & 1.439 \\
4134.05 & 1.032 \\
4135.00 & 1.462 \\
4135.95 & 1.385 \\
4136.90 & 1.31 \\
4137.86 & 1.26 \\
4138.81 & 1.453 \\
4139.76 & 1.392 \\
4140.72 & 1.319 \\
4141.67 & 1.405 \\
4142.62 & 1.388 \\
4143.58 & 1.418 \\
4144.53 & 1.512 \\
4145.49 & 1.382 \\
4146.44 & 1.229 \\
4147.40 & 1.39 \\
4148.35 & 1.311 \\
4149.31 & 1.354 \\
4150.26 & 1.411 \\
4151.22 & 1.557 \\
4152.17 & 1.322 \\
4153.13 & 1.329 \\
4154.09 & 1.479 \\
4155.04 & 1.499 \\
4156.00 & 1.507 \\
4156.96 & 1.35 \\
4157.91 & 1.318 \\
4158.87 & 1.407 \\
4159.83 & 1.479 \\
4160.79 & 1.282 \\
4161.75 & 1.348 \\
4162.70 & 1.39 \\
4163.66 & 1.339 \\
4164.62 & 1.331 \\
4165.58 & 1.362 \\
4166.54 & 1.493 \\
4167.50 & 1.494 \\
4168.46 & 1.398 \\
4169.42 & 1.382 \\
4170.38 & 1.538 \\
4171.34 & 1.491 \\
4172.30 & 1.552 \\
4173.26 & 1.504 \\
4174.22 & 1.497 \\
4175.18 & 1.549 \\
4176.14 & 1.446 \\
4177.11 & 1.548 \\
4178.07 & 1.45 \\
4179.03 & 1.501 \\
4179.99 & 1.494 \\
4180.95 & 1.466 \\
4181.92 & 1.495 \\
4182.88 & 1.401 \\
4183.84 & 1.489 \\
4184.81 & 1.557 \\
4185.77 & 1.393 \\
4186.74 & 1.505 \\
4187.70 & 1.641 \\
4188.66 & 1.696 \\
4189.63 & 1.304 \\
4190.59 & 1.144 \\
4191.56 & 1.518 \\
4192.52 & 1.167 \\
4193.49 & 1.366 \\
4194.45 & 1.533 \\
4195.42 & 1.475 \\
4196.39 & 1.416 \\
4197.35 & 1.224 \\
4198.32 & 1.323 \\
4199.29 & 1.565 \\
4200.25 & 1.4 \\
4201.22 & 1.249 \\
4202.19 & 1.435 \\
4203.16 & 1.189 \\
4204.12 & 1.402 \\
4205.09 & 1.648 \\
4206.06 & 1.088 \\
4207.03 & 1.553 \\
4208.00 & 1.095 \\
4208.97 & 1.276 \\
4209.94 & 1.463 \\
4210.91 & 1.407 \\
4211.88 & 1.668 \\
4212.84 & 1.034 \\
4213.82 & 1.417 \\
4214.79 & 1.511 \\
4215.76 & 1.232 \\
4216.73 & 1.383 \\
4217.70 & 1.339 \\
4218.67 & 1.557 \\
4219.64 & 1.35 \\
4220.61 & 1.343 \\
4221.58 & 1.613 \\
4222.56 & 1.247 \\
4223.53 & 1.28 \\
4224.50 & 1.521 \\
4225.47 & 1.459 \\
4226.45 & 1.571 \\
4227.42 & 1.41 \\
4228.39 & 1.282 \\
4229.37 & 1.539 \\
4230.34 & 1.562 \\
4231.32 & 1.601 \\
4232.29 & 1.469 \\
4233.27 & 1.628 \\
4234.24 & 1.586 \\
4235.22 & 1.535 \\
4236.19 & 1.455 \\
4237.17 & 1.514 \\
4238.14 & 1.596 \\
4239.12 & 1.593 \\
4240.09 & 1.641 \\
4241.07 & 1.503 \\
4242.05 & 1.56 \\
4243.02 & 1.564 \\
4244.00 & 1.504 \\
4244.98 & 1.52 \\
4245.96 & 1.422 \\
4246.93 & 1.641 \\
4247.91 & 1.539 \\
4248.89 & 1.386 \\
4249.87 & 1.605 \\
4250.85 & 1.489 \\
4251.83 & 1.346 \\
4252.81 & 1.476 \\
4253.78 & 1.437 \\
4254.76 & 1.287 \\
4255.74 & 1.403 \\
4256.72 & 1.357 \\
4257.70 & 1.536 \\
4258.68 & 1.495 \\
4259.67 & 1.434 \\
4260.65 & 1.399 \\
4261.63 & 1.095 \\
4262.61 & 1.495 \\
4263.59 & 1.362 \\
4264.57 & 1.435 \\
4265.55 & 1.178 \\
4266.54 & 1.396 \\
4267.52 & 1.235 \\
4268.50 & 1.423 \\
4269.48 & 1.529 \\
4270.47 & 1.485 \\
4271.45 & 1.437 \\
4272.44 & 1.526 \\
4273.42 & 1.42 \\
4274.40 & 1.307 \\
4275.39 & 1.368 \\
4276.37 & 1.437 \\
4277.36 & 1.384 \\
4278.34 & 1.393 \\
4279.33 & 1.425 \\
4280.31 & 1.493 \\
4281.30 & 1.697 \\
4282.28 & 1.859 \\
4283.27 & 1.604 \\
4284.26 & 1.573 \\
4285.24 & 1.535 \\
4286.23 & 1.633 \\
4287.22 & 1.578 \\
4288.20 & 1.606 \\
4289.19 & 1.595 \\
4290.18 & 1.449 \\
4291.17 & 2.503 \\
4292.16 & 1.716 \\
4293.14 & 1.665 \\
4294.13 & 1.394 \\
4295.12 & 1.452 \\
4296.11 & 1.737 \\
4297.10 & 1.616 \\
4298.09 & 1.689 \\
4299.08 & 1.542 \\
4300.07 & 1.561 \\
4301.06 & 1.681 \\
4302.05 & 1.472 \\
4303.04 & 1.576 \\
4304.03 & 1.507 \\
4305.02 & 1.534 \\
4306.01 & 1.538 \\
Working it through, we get -1.5 angstrom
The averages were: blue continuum 1.45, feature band 1.54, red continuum 1.4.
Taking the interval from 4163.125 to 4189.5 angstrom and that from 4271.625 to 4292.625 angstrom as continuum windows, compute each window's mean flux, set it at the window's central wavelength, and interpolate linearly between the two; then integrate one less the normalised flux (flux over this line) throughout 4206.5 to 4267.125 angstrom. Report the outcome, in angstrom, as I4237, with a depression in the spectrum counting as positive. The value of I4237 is 3.50 angstrom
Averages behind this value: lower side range 1.48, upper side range 1.57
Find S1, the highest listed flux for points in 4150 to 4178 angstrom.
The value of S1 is 1.557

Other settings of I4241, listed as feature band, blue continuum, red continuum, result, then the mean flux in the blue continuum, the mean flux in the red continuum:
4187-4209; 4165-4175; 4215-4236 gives 1.2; 1.47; 1.45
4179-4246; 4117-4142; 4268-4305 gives 2.5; 1.42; 1.56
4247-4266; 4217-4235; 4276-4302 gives 1.5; 1.46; 1.61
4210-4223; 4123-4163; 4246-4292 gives 0.5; 1.4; 1.49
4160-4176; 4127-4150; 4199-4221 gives -0.6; 1.39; 1.37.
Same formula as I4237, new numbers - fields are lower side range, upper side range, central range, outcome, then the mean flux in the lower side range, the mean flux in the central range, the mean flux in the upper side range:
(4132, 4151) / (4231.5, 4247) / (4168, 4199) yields -0.2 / 1.36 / 1.45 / 1.54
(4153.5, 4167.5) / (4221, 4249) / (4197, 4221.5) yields 1.7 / 1.4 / 1.37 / 1.51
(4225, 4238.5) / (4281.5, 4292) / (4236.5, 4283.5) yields 4.2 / 1.51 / 1.46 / 1.69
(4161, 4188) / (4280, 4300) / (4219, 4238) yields 0.9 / 1.46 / 1.48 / 1.65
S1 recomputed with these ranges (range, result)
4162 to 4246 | 1.696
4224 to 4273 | 1.641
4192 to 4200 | 1.565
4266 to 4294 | 2.503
